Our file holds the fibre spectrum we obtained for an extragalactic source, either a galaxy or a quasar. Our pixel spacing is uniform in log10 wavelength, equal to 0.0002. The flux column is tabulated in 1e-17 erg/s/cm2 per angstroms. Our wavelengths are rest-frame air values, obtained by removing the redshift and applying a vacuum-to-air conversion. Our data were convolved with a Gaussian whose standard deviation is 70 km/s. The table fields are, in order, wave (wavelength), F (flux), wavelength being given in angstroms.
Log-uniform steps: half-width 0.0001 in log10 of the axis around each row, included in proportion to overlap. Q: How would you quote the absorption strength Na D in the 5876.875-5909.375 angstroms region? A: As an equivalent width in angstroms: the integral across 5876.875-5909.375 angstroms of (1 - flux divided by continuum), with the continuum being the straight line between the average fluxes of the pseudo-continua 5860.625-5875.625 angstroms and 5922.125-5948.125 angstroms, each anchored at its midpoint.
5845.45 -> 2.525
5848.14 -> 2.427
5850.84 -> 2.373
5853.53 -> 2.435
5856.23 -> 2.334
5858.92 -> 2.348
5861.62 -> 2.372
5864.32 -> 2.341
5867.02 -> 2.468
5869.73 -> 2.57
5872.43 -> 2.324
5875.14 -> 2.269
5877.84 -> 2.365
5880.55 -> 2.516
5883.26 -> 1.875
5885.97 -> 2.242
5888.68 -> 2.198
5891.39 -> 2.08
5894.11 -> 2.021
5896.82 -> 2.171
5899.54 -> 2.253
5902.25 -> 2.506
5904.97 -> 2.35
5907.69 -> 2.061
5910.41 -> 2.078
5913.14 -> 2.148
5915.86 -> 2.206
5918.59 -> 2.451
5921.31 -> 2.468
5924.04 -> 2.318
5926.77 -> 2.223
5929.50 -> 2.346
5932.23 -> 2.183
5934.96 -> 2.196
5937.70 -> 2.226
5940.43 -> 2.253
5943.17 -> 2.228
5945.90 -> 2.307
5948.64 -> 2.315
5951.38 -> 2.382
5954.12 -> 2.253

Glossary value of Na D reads 1.8 angstroms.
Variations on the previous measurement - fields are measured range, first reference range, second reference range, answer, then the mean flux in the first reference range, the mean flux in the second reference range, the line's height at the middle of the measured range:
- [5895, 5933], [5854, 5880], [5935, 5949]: 0.6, 2.38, 2.26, 2.3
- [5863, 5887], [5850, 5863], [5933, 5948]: 0.1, 2.37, 2.24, 2.35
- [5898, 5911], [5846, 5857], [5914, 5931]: 0.5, 2.4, 2.33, 2.35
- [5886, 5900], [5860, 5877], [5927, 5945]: 1.1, 2.39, 2.24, 2.33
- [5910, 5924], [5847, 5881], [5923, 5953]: 0.1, 2.39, 2.27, 2.3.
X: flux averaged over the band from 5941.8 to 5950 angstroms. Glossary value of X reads 2.28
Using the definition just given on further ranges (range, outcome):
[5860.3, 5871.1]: 2.44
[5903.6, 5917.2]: 2.17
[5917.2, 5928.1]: 2.36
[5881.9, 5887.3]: 2.06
